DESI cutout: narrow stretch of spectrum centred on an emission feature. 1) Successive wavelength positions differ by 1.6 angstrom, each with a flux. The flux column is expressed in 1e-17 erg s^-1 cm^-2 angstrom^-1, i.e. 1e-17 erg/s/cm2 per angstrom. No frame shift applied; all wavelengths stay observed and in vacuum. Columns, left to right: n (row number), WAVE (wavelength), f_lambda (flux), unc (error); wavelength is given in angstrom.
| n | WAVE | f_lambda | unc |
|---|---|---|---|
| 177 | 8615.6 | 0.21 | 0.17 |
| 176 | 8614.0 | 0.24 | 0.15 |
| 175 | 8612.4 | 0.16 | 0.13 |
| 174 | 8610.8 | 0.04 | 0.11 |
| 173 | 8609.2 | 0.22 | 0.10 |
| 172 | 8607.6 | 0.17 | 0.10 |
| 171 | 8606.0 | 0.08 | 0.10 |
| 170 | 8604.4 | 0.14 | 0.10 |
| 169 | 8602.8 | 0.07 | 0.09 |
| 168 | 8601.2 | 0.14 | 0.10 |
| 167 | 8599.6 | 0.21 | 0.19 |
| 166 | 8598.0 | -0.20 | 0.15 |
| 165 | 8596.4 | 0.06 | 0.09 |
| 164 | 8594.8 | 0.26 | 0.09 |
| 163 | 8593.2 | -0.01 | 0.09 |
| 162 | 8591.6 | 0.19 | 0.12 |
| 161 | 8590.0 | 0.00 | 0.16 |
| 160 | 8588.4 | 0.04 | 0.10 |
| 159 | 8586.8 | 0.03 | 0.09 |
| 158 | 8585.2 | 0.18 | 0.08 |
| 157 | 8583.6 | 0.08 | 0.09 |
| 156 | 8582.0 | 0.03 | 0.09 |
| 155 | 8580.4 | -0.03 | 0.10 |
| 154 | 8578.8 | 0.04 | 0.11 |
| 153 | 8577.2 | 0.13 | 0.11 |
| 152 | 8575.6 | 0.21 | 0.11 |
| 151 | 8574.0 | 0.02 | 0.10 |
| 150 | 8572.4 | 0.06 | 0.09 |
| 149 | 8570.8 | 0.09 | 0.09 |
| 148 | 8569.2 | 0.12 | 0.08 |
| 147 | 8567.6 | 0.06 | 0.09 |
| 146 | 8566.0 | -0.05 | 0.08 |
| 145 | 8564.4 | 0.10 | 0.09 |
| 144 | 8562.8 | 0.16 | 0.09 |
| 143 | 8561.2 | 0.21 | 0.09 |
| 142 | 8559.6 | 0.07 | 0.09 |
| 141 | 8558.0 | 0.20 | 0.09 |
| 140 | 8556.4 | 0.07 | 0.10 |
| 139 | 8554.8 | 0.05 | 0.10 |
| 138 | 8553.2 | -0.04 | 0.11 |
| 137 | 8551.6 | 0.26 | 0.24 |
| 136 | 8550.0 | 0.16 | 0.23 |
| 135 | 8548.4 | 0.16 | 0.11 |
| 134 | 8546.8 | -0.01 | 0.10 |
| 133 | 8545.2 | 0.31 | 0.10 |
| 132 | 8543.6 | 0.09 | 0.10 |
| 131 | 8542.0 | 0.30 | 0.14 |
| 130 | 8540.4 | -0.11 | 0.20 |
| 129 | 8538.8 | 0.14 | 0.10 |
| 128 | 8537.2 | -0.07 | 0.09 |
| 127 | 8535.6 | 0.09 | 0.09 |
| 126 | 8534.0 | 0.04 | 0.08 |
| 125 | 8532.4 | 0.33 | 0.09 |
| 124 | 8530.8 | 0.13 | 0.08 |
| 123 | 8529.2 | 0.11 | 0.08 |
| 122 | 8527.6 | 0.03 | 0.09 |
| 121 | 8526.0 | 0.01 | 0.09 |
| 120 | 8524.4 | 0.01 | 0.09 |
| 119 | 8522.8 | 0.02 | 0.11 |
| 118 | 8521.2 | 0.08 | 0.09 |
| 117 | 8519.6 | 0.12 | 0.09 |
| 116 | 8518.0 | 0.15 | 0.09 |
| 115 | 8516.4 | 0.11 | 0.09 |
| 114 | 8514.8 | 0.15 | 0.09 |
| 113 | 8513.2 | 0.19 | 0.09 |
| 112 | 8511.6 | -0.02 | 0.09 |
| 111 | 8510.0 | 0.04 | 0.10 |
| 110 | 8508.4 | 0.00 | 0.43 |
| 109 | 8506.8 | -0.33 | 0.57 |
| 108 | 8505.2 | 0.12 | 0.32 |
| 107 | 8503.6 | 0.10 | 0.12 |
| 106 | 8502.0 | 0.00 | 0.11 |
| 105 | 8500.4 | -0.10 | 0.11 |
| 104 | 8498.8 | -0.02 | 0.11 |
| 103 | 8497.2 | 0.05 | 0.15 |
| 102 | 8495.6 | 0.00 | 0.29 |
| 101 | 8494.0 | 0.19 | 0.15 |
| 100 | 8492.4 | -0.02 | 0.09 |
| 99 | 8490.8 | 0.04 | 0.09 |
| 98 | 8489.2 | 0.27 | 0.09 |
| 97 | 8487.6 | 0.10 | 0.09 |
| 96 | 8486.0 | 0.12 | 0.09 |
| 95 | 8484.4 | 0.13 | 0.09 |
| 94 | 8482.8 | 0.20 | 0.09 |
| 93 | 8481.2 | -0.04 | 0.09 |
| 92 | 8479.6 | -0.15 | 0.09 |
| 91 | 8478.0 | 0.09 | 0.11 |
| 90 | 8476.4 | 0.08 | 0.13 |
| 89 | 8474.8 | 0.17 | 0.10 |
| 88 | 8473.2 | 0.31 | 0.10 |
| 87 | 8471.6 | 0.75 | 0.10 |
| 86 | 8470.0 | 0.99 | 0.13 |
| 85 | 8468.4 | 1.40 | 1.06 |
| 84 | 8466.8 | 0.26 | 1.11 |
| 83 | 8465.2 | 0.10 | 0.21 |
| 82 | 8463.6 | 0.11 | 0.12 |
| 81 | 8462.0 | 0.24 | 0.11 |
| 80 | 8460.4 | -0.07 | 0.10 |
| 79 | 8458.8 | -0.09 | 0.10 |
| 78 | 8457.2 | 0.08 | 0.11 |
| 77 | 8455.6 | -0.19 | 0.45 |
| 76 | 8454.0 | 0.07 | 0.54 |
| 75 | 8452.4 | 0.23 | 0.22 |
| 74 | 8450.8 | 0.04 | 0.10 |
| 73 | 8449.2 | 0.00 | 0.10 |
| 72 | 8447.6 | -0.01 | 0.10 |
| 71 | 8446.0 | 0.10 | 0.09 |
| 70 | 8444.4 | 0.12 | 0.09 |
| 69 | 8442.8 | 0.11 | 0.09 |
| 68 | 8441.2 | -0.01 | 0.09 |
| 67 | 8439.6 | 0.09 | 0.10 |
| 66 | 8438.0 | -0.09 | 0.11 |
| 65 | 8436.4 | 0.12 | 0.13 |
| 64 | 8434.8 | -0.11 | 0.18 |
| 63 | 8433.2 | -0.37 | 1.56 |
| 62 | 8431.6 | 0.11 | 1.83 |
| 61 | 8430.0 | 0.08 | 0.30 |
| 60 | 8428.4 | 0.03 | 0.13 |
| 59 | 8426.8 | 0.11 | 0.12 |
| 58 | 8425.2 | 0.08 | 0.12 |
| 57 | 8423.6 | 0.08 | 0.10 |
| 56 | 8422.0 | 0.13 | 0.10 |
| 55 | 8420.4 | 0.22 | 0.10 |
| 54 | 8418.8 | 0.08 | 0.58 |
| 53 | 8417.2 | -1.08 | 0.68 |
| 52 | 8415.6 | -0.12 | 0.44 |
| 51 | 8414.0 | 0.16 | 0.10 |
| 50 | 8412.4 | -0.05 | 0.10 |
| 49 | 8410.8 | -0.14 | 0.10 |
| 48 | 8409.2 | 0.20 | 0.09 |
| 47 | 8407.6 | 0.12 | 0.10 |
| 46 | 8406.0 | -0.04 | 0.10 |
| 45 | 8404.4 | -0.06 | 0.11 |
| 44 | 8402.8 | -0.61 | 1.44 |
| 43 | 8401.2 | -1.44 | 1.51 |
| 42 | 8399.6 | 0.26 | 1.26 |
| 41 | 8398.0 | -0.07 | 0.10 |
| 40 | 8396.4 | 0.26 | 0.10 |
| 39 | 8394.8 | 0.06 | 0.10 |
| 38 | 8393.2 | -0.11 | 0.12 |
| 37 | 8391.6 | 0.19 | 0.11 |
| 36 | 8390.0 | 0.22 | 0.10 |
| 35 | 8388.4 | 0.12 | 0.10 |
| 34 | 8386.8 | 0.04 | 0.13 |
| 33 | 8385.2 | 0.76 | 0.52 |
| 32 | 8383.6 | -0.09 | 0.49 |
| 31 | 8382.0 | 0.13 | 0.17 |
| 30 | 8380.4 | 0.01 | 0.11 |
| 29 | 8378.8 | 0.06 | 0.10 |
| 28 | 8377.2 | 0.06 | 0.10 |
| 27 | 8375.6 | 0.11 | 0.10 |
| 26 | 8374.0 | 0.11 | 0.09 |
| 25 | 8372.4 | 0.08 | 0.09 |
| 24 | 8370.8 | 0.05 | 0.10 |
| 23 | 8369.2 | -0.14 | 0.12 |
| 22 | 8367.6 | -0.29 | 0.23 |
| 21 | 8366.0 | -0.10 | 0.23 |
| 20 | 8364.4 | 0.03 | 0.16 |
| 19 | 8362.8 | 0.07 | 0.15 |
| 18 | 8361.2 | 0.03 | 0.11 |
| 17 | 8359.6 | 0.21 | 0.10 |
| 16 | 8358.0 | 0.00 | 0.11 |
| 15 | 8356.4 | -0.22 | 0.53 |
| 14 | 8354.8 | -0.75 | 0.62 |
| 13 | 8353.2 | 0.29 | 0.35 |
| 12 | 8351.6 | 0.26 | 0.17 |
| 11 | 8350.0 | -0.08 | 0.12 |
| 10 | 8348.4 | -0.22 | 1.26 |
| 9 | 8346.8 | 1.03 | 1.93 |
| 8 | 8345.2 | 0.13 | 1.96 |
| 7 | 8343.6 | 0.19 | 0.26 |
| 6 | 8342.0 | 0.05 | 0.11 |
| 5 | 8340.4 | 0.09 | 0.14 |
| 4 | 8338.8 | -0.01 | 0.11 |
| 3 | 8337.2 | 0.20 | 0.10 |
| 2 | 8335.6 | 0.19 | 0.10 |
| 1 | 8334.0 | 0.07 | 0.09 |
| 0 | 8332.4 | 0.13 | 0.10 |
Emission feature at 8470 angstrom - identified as H-beta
